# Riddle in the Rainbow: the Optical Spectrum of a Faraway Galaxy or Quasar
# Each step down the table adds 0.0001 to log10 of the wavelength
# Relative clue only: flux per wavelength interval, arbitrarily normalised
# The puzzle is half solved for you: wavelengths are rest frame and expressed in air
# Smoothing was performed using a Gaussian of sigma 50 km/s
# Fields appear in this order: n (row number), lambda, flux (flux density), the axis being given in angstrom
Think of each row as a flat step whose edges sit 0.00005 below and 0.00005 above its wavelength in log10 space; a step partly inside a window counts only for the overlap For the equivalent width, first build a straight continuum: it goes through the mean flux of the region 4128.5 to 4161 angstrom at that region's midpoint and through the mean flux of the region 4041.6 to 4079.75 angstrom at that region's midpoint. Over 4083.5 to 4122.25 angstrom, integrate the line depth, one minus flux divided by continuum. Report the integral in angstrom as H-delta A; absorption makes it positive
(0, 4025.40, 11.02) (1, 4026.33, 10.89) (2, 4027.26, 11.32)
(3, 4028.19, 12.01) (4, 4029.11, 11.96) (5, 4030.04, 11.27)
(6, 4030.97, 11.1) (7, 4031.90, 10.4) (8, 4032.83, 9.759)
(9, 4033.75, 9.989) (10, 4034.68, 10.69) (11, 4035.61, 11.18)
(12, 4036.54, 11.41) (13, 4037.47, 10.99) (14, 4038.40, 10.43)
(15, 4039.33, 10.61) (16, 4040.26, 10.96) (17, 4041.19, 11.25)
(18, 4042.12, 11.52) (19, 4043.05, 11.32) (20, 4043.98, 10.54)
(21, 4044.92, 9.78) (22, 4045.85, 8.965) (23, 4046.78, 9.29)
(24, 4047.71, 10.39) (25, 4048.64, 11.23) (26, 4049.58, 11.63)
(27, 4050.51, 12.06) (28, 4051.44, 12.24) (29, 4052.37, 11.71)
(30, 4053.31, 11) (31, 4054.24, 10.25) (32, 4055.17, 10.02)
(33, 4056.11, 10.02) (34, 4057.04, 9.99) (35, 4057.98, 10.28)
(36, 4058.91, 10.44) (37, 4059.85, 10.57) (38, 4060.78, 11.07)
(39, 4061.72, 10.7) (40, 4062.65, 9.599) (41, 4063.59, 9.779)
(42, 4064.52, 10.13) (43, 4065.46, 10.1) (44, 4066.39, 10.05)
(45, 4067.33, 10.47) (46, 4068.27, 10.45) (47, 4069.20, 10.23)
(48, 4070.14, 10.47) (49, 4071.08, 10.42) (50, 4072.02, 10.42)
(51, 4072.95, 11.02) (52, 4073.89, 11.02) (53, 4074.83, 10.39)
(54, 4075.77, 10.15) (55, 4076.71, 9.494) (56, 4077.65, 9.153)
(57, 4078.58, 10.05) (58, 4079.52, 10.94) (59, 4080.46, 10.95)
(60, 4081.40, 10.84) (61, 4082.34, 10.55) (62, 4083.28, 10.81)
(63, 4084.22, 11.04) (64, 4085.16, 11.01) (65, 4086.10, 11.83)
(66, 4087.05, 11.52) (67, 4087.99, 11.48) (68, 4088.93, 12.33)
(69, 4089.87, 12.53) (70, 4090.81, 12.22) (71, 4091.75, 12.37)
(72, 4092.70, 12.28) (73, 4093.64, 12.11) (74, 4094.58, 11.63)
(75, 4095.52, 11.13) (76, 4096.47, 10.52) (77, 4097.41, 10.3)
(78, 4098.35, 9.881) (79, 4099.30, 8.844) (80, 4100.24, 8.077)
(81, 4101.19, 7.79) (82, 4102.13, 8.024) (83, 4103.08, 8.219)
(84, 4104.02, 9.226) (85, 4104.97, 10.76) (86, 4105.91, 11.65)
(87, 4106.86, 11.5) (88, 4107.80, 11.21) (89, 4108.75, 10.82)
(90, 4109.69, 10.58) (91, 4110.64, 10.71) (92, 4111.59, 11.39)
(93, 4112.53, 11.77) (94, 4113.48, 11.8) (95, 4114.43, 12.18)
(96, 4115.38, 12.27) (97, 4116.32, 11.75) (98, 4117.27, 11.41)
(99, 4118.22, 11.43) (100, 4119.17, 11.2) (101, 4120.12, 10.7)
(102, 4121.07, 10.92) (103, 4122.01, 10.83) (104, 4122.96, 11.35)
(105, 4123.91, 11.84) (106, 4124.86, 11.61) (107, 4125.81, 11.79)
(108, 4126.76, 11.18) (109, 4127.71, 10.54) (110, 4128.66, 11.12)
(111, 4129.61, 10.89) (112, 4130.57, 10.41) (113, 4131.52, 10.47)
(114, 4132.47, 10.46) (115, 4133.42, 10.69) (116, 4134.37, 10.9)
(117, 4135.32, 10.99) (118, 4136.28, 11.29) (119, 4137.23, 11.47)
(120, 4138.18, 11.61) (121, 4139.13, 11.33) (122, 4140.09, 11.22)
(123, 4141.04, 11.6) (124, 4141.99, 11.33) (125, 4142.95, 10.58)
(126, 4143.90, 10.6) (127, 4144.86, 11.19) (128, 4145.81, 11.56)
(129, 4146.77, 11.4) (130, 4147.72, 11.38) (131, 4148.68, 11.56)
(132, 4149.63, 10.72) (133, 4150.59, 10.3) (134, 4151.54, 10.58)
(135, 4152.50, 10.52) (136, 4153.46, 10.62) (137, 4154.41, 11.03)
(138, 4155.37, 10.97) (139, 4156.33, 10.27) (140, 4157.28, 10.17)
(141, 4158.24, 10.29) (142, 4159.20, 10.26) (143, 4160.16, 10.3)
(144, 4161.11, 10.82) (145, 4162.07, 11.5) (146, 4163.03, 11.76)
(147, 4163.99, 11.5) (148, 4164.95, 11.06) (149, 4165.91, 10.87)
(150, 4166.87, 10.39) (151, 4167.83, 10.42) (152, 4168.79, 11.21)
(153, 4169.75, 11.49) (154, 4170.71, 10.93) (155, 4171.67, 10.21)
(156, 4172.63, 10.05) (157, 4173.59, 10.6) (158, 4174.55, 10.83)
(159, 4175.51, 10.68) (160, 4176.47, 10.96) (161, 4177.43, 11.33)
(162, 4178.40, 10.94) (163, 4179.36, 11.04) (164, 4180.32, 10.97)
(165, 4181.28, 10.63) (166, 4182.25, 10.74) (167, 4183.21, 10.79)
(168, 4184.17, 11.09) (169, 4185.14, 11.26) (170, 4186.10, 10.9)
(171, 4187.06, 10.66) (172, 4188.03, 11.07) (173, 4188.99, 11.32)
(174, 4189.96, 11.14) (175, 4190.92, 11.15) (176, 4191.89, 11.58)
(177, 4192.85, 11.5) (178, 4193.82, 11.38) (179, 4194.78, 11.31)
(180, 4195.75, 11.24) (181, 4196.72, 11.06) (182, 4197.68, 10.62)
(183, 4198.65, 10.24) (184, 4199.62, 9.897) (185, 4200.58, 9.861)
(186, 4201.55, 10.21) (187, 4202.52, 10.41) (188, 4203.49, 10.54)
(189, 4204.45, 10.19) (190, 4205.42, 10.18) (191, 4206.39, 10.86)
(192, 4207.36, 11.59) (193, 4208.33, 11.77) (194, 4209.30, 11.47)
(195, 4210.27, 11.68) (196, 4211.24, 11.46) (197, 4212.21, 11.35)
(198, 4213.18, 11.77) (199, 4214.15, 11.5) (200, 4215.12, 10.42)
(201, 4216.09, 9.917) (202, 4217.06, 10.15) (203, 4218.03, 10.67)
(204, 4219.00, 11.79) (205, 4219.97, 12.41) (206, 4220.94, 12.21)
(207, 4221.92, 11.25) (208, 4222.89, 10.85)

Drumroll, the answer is -1.0 angstrom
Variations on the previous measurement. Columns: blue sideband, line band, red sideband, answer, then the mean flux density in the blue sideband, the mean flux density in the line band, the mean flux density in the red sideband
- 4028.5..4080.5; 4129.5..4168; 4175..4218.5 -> -0.4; 10.6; 10.9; 10.9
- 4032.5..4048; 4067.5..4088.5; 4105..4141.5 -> 0.4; 10.5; 10.6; 11.2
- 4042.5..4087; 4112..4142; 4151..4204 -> -1.6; 10.5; 11.3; 10.8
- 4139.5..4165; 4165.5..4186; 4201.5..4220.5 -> 0.3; 10.9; 10.8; 11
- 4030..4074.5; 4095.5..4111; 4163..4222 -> 1.2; 10.6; 9.91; 11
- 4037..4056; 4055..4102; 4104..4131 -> 1.8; 10.8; 10.6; 11.2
